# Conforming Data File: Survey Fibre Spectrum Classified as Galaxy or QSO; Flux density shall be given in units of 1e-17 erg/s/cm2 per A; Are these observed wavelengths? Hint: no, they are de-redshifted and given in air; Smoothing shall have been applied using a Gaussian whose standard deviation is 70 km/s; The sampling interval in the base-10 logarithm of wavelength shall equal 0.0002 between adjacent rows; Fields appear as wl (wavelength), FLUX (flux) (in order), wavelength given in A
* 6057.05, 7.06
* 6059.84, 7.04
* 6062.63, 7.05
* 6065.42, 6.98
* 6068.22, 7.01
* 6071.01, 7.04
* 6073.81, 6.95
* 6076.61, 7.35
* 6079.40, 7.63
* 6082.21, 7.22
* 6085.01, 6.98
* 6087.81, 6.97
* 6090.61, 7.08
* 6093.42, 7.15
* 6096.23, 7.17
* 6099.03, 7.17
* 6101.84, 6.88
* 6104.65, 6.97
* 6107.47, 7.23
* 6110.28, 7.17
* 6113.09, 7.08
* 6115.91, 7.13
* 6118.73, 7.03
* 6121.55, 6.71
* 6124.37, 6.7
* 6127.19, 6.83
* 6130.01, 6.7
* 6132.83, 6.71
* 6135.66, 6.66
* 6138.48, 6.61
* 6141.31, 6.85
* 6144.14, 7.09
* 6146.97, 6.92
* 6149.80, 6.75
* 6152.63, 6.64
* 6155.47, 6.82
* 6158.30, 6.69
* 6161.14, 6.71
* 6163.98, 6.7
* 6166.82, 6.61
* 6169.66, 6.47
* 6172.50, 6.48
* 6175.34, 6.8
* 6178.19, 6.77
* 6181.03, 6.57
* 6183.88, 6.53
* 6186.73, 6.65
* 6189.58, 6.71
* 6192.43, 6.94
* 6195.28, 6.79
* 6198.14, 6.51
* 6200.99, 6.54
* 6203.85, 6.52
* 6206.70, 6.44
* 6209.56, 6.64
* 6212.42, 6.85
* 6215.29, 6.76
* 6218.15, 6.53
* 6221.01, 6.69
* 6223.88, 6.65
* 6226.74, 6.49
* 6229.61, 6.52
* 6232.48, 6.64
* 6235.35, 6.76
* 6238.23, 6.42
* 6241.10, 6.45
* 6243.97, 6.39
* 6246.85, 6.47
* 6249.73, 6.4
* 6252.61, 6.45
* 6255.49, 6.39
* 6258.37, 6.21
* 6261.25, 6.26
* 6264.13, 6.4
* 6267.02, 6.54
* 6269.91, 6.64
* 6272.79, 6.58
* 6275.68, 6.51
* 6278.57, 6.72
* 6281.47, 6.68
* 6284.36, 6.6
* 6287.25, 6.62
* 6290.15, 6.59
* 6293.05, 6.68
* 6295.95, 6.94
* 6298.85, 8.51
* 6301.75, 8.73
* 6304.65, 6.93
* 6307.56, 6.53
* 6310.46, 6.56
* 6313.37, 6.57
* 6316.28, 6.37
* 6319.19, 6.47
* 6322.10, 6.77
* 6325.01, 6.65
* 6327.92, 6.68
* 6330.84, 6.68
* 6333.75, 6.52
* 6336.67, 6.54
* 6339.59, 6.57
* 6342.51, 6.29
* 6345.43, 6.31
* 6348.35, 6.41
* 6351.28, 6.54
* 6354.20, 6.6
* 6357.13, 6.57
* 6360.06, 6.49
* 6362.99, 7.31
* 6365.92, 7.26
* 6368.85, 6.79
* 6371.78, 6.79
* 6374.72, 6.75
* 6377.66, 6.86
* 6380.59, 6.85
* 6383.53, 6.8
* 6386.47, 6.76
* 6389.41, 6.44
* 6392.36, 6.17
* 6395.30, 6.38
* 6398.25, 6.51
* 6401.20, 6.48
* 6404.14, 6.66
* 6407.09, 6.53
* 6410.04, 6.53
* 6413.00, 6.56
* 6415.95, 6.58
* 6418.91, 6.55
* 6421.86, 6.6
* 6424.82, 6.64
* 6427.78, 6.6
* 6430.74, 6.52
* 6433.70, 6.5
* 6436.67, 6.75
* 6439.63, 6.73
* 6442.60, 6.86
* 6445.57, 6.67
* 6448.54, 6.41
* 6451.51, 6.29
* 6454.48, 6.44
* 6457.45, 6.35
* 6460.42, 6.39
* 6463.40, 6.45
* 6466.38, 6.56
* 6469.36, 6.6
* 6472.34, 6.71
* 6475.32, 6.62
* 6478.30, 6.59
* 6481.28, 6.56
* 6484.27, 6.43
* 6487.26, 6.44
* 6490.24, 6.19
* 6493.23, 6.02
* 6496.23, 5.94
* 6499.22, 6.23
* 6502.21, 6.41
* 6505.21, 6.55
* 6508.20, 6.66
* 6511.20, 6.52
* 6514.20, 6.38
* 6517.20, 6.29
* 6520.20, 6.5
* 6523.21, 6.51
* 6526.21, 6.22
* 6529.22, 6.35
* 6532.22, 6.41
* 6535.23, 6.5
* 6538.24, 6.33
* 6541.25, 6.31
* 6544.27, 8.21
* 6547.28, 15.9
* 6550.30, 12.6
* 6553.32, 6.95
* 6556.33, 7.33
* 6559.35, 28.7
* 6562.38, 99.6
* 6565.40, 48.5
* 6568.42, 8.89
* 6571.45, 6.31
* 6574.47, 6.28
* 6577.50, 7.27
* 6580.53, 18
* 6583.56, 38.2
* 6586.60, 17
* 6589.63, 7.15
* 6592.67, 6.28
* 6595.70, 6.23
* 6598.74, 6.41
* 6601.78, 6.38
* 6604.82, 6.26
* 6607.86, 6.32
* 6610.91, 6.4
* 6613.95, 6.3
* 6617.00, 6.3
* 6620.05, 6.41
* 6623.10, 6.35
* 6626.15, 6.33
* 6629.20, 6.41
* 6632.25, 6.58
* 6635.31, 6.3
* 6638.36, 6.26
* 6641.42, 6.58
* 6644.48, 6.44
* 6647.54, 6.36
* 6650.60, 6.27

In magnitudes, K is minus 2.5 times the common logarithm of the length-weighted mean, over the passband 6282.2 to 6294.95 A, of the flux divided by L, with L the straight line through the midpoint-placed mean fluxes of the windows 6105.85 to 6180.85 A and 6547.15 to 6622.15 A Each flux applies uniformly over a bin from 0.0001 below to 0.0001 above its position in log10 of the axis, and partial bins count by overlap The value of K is 0.41 mag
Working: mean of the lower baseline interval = 6.8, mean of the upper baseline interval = 15.6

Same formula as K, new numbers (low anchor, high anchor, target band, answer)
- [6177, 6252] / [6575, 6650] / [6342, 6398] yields 0.11 mag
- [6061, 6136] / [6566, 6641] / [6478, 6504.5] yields 0.35 mag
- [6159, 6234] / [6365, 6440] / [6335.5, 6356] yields 0.03 mag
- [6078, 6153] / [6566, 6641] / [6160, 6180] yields 0.09 mag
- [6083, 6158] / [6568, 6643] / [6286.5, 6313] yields 0.07 mag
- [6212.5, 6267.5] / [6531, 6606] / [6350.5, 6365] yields 0.41 mag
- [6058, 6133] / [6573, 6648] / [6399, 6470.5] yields 0.23 mag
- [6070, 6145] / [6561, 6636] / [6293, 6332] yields 0.39 mag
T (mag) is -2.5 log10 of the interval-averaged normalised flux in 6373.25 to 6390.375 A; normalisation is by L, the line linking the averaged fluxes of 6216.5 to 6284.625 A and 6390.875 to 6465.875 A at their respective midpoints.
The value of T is -0.04 mag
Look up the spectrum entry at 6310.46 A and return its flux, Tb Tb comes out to 6.56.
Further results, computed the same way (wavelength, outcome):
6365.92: 7.26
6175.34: 6.8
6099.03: 7.17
